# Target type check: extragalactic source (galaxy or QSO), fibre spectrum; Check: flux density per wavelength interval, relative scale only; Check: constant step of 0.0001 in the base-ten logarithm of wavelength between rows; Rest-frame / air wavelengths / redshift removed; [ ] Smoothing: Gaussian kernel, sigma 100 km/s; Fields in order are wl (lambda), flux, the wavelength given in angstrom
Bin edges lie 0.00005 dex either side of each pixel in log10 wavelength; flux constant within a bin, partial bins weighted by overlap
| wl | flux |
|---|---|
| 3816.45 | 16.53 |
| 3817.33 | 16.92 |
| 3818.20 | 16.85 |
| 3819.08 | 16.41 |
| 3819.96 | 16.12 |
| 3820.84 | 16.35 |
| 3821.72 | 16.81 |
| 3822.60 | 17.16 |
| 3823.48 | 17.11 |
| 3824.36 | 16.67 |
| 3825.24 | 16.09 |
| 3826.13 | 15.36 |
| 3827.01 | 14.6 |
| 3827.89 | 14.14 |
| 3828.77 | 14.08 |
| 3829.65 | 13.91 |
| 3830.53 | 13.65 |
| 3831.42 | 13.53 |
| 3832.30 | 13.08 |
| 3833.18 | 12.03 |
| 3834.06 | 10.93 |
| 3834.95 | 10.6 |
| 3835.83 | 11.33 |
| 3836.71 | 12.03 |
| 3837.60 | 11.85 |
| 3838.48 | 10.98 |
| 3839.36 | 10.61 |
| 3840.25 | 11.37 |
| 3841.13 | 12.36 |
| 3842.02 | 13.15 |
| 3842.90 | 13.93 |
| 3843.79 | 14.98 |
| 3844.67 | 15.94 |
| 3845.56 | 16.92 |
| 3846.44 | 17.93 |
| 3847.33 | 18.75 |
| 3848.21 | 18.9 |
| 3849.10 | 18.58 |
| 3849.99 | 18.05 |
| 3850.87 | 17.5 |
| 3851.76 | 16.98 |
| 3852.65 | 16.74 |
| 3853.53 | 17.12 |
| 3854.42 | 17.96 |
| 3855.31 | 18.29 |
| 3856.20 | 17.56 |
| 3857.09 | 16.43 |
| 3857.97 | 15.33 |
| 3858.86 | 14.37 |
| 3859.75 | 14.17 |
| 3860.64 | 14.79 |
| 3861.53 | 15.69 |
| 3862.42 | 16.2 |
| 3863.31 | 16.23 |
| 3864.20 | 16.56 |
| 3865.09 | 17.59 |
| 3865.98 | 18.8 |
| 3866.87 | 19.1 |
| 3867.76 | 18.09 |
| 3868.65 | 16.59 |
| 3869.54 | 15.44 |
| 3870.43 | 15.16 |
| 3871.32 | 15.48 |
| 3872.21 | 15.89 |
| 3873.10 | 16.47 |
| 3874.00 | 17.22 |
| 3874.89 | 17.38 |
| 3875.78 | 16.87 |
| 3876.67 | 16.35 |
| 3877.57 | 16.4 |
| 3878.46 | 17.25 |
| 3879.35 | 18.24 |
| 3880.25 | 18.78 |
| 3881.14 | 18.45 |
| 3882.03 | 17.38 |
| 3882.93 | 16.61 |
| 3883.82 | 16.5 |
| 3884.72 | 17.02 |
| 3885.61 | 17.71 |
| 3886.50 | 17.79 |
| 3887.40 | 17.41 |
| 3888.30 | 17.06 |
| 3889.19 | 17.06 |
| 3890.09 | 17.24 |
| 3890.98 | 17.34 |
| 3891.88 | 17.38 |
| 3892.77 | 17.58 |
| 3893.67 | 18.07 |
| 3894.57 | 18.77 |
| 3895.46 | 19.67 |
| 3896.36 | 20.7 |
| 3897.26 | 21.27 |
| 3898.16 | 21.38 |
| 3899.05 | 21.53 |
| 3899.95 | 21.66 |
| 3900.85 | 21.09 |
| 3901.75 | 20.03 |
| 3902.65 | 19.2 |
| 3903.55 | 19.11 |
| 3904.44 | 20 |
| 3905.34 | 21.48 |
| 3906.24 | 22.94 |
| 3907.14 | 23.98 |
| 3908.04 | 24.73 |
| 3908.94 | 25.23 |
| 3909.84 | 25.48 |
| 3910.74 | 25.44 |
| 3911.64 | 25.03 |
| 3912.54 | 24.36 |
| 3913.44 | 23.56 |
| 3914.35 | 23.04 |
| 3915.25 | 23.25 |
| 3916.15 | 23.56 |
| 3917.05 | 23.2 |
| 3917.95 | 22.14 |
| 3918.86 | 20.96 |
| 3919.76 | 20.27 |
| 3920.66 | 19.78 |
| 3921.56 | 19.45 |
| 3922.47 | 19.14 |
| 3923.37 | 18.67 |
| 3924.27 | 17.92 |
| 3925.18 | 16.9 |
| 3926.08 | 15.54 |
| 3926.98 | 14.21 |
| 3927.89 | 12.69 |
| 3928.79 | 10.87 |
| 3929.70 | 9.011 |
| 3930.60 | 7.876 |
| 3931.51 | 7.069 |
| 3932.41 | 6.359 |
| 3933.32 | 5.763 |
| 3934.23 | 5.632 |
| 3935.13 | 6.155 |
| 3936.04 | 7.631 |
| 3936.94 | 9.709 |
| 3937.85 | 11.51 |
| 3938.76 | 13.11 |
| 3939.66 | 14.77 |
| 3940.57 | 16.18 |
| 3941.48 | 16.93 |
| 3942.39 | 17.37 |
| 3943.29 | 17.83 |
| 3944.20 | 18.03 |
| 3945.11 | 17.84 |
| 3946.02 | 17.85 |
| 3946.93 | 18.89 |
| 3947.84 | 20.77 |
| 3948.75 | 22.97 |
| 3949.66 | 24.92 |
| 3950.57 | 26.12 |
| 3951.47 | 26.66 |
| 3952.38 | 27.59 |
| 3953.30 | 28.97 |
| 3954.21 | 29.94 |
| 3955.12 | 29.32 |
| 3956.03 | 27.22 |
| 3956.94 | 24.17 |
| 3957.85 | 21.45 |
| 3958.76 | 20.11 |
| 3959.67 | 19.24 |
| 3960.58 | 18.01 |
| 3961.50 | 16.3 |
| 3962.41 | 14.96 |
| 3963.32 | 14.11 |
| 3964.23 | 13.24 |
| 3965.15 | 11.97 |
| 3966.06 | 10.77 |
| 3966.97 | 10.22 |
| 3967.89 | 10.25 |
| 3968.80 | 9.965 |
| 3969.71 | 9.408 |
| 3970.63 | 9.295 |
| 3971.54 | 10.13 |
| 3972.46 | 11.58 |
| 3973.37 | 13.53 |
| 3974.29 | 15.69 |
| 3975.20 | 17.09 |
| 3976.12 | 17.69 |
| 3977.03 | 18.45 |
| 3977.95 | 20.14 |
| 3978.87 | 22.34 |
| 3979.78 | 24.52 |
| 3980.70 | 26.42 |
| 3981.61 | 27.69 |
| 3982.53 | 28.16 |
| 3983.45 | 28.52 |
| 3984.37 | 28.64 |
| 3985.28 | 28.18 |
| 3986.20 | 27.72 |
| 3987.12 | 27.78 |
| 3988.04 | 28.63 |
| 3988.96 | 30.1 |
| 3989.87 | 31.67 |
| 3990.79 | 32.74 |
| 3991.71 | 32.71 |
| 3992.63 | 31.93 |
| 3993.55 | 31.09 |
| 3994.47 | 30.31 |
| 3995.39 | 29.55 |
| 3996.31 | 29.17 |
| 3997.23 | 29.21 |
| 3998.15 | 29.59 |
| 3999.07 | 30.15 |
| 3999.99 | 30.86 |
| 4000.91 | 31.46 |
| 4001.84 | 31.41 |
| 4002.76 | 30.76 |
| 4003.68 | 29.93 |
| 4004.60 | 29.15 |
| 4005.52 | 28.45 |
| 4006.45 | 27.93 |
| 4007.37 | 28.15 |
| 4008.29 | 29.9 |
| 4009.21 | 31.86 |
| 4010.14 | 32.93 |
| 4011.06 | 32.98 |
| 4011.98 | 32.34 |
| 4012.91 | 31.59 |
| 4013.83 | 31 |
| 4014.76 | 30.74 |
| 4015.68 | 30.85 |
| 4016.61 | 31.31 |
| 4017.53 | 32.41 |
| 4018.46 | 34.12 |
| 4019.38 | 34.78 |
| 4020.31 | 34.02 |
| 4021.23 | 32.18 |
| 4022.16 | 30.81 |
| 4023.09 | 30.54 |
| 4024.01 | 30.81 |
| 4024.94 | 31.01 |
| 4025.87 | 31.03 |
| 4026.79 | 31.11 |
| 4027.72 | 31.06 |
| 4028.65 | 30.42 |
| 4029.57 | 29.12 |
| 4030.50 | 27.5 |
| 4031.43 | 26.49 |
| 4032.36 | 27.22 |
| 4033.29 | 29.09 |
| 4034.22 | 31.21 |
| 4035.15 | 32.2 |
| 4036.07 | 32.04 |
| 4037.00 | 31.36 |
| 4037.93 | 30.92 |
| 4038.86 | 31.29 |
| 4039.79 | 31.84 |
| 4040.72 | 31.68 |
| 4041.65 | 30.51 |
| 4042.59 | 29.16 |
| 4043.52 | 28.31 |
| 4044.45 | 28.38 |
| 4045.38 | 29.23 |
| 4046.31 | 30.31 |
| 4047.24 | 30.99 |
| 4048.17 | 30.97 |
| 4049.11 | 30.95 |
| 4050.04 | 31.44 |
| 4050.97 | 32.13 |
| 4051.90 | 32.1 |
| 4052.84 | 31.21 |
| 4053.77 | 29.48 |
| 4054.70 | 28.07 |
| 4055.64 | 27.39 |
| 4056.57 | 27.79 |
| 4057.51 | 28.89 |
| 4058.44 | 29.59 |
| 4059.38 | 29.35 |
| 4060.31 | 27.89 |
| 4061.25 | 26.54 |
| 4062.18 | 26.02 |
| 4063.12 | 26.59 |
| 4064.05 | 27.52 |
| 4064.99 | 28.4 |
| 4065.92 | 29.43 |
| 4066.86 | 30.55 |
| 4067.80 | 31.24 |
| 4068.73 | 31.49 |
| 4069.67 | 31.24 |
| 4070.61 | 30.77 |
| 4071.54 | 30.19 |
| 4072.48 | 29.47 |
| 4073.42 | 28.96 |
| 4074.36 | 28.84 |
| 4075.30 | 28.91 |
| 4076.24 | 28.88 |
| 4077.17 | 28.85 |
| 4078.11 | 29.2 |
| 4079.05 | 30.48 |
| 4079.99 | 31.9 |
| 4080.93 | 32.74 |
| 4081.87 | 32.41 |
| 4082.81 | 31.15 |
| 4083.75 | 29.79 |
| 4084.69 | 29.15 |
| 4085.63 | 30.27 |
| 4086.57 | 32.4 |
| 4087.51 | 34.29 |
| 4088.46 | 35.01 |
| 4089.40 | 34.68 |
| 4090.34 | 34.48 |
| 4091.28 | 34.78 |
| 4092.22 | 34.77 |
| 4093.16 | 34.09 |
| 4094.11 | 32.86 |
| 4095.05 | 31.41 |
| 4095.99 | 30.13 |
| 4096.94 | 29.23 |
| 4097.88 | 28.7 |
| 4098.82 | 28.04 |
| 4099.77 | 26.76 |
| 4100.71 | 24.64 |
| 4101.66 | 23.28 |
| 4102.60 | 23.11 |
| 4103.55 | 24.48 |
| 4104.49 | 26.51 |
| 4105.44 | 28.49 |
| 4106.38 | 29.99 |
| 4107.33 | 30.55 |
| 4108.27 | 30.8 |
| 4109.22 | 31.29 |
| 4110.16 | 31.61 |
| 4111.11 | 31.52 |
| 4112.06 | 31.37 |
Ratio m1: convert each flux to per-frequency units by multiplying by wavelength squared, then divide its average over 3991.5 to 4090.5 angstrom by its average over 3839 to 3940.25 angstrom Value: 1.91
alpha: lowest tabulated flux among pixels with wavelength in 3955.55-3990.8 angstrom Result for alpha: 9.295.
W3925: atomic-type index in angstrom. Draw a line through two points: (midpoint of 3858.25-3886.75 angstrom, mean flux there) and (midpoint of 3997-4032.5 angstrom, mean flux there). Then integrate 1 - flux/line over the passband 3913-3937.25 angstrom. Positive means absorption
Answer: 7.2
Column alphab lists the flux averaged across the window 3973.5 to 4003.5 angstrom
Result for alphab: 27.4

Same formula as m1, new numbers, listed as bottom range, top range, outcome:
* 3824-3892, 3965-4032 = 1.81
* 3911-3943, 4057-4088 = 2.04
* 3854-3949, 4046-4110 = 1.87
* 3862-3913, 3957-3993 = 1.12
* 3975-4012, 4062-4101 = 1.12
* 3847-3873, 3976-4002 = 1.79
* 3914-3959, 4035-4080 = 1.76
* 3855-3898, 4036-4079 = 1.89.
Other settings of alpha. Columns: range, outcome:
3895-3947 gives 5.632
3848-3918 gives 14.17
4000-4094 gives 26.02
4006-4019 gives 27.93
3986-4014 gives 27.72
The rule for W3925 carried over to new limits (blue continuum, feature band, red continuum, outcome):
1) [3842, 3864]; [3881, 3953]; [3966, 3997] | 4.4 angstrom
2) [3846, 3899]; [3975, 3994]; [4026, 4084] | -1.4 angstrom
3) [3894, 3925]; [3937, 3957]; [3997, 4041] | 3.1 angstrom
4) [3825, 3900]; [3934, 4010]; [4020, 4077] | 7.5 angstrom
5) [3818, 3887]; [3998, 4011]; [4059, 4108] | -2.7 angstrom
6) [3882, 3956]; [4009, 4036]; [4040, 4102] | -4.8 angstrom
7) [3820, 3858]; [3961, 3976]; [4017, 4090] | 7.3 angstrom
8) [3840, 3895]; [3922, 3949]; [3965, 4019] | 9.9 angstrom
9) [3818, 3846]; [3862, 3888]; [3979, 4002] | 1.6 angstrom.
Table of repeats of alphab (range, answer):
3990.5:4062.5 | 30.4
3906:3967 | 18.4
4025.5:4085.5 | 29.9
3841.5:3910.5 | 18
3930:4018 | 22.3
